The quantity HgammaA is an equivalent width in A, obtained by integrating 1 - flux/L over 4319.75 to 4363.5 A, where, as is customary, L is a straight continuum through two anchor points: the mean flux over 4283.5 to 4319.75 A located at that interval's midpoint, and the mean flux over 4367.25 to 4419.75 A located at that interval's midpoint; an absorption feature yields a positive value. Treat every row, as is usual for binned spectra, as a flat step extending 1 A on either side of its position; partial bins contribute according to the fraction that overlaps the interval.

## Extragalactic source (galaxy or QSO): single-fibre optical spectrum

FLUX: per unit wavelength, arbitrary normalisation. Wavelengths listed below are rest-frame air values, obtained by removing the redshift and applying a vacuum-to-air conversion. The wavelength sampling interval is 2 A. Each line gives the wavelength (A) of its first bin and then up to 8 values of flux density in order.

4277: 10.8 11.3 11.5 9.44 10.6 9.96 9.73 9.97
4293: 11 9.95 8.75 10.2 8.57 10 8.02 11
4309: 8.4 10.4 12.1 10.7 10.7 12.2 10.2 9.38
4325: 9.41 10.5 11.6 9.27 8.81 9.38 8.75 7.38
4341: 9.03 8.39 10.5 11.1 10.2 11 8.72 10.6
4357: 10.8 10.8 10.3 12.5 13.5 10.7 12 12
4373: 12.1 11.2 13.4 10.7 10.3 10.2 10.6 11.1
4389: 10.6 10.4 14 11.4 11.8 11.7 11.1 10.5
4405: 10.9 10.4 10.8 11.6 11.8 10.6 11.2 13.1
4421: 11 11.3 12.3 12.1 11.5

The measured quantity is 3.0 A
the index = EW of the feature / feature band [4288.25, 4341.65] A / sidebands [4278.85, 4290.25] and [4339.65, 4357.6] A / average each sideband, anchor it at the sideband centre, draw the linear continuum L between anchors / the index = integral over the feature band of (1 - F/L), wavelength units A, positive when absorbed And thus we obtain 1.75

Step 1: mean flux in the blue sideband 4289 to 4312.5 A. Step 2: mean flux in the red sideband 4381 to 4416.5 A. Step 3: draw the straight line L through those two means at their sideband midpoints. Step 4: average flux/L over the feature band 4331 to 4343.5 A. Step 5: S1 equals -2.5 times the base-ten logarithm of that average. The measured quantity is 0.179 mag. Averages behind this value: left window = 9.71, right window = 11.1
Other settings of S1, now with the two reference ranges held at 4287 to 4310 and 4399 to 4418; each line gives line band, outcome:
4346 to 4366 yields -0.06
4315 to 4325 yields -0.07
